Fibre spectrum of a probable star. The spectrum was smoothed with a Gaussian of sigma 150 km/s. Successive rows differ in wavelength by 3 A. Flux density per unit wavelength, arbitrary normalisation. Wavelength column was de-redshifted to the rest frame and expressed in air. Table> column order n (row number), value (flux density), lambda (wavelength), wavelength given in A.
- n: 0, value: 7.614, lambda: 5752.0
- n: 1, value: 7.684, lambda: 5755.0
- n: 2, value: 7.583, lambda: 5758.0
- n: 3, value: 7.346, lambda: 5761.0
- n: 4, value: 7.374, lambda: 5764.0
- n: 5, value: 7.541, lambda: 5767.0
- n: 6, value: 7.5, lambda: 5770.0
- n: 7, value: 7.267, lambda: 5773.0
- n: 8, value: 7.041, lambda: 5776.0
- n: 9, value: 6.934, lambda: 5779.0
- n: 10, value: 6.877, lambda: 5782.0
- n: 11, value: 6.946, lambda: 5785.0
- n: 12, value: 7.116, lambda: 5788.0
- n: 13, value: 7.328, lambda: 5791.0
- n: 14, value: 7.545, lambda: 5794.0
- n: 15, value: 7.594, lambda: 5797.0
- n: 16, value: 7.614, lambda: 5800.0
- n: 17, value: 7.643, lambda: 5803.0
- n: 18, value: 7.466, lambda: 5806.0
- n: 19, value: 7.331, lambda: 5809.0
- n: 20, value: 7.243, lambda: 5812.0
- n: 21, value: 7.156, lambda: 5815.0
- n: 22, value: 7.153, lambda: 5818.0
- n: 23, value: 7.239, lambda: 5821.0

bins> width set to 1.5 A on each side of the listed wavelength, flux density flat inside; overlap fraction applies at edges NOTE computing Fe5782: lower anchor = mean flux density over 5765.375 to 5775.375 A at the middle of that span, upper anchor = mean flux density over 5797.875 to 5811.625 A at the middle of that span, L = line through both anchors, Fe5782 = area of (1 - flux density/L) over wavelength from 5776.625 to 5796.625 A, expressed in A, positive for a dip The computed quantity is 0.8 A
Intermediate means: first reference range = 7.4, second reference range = 7.5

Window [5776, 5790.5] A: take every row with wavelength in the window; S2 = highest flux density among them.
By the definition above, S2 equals 7.116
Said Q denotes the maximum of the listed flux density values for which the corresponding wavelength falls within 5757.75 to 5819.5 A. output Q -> 7.643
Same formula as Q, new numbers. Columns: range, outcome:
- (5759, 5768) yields 7.541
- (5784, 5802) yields 7.614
